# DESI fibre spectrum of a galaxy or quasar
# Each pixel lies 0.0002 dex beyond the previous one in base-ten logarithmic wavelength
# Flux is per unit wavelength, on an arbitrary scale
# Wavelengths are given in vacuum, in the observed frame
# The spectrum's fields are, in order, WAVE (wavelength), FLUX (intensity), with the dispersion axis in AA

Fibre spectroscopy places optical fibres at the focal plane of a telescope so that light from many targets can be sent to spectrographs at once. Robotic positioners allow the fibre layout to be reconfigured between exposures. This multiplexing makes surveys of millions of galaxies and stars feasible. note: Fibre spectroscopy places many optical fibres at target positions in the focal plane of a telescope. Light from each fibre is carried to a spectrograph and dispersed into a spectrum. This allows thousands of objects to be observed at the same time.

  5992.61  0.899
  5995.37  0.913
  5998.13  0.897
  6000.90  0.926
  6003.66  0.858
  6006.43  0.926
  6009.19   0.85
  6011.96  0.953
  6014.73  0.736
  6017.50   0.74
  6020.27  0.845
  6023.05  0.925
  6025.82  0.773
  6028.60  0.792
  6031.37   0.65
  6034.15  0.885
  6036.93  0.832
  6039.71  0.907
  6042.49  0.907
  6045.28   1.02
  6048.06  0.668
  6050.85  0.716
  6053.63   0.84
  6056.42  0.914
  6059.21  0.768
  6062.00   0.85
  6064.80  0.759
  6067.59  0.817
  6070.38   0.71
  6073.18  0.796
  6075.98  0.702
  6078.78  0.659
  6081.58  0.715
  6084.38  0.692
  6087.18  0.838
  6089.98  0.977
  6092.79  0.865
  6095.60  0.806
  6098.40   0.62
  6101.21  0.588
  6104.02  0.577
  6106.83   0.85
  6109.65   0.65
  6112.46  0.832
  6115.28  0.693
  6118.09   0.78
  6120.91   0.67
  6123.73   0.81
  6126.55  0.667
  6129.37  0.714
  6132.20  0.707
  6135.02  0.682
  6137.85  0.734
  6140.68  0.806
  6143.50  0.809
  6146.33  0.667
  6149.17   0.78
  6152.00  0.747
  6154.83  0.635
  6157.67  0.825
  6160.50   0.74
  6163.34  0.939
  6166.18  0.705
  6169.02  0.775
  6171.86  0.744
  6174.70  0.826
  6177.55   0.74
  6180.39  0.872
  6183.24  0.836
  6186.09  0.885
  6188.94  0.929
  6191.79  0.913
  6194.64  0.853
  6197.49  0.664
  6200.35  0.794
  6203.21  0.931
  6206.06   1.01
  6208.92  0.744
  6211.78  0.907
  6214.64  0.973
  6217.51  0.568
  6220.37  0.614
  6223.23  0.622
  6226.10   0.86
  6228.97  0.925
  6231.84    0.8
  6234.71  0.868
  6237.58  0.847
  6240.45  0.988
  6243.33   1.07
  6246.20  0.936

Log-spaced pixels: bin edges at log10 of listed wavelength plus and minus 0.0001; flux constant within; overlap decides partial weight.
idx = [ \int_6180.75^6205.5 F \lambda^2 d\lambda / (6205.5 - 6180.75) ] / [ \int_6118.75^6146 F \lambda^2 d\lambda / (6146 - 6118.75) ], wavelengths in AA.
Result 1.19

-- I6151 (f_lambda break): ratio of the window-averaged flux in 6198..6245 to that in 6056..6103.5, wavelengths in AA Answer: 1.10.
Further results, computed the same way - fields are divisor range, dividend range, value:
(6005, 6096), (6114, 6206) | 0.96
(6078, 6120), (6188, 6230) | 1.10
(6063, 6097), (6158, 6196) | 1.06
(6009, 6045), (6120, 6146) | 0.88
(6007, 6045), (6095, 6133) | 0.85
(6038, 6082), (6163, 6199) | 1.02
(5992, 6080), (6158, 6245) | 1.01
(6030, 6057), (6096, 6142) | 0.86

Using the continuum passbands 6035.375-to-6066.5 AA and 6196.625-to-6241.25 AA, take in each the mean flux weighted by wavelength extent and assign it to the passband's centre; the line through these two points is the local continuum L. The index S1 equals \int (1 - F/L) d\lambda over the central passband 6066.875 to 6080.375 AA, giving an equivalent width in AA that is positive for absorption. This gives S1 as 1.6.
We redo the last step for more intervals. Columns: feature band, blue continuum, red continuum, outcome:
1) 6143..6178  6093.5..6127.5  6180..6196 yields 2.5 AA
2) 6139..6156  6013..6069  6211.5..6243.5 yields 1.7 AA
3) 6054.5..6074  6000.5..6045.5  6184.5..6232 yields 0.9 AA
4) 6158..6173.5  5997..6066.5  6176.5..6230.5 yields 0.8 AA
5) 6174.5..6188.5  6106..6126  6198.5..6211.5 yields -0.1 AA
